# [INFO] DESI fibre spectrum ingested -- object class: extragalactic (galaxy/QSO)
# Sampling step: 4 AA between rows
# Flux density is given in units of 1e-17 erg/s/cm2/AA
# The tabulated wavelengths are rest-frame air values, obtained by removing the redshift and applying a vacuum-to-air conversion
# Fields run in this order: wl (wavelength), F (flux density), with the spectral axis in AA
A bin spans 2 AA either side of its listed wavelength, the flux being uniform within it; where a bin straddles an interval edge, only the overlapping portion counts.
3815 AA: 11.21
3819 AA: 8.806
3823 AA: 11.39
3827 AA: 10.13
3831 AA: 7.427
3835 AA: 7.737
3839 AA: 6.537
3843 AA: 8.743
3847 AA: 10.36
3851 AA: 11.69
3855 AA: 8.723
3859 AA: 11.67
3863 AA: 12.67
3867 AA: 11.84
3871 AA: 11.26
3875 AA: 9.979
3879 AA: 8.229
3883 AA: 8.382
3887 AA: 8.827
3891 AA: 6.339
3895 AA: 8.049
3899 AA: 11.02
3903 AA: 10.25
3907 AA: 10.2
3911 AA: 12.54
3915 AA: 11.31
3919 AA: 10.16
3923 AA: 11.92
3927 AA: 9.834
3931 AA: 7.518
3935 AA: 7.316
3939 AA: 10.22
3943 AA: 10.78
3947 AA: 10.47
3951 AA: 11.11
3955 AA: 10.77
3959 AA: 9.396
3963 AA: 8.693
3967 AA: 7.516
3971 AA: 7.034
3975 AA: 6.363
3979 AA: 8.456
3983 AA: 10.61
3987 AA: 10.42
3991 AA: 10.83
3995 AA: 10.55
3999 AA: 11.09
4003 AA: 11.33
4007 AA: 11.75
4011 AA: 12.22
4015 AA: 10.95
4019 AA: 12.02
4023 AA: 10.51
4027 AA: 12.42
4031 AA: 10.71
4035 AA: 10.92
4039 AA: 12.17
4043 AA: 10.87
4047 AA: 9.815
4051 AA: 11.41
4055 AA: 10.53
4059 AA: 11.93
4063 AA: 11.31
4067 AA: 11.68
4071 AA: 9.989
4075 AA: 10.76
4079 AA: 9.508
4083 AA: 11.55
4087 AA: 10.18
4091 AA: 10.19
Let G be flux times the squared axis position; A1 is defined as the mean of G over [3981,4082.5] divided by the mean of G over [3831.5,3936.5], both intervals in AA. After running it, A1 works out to 1.2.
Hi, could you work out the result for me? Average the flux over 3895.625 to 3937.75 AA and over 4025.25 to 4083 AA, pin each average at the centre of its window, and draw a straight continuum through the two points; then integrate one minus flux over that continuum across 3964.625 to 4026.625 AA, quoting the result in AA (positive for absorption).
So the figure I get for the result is 2.88 AA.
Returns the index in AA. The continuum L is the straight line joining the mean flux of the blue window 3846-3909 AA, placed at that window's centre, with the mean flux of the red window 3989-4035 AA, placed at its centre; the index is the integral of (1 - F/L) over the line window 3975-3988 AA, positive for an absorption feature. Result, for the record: 2.1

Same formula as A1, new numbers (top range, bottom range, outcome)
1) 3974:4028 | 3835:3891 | 1.19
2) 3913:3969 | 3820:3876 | 1.03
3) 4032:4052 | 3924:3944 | 1.26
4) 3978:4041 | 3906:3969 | 1.15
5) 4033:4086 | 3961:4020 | 1.14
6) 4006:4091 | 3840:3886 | 1.19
